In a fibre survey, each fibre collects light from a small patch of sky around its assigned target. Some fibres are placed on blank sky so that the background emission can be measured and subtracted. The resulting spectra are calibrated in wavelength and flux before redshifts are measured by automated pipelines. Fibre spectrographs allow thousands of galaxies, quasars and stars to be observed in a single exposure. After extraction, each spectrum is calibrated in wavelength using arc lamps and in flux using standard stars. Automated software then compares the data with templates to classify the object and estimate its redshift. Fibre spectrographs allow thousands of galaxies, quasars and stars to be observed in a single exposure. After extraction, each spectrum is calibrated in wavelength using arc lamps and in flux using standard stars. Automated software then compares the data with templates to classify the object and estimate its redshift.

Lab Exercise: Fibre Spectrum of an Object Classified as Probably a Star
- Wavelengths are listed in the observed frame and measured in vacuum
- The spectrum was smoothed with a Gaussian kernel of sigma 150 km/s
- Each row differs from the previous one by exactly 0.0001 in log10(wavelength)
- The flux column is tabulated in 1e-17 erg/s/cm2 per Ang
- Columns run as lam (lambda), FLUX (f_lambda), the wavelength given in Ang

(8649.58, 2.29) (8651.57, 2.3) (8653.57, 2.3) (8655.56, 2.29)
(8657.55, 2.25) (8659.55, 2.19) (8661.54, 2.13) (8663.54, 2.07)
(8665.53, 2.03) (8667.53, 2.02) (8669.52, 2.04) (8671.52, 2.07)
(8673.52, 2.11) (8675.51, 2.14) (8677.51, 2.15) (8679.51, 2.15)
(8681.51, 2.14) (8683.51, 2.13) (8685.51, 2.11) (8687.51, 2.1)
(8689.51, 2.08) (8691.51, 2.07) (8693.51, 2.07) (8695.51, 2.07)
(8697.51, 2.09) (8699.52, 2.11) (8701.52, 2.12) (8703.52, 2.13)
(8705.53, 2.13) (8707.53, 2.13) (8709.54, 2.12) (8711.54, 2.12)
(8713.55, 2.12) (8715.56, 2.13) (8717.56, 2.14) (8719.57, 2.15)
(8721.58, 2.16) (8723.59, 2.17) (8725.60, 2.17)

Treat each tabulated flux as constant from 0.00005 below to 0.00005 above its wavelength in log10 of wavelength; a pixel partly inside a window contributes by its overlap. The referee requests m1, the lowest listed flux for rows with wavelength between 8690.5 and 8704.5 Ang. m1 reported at 2.07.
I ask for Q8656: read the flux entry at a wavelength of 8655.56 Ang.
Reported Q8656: 2.29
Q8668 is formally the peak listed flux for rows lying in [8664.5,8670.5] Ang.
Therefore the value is 2.04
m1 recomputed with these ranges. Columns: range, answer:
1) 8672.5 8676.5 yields 2.11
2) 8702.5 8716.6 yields 2.12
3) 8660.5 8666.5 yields 2.03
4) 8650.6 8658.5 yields 2.25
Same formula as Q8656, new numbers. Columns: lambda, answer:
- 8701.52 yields 2.12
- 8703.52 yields 2.13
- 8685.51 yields 2.11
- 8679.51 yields 2.15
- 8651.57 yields 2.3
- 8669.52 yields 2.04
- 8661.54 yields 2.13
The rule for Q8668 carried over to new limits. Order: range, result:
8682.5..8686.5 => 2.13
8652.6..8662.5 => 2.3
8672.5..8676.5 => 2.14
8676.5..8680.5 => 2.15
